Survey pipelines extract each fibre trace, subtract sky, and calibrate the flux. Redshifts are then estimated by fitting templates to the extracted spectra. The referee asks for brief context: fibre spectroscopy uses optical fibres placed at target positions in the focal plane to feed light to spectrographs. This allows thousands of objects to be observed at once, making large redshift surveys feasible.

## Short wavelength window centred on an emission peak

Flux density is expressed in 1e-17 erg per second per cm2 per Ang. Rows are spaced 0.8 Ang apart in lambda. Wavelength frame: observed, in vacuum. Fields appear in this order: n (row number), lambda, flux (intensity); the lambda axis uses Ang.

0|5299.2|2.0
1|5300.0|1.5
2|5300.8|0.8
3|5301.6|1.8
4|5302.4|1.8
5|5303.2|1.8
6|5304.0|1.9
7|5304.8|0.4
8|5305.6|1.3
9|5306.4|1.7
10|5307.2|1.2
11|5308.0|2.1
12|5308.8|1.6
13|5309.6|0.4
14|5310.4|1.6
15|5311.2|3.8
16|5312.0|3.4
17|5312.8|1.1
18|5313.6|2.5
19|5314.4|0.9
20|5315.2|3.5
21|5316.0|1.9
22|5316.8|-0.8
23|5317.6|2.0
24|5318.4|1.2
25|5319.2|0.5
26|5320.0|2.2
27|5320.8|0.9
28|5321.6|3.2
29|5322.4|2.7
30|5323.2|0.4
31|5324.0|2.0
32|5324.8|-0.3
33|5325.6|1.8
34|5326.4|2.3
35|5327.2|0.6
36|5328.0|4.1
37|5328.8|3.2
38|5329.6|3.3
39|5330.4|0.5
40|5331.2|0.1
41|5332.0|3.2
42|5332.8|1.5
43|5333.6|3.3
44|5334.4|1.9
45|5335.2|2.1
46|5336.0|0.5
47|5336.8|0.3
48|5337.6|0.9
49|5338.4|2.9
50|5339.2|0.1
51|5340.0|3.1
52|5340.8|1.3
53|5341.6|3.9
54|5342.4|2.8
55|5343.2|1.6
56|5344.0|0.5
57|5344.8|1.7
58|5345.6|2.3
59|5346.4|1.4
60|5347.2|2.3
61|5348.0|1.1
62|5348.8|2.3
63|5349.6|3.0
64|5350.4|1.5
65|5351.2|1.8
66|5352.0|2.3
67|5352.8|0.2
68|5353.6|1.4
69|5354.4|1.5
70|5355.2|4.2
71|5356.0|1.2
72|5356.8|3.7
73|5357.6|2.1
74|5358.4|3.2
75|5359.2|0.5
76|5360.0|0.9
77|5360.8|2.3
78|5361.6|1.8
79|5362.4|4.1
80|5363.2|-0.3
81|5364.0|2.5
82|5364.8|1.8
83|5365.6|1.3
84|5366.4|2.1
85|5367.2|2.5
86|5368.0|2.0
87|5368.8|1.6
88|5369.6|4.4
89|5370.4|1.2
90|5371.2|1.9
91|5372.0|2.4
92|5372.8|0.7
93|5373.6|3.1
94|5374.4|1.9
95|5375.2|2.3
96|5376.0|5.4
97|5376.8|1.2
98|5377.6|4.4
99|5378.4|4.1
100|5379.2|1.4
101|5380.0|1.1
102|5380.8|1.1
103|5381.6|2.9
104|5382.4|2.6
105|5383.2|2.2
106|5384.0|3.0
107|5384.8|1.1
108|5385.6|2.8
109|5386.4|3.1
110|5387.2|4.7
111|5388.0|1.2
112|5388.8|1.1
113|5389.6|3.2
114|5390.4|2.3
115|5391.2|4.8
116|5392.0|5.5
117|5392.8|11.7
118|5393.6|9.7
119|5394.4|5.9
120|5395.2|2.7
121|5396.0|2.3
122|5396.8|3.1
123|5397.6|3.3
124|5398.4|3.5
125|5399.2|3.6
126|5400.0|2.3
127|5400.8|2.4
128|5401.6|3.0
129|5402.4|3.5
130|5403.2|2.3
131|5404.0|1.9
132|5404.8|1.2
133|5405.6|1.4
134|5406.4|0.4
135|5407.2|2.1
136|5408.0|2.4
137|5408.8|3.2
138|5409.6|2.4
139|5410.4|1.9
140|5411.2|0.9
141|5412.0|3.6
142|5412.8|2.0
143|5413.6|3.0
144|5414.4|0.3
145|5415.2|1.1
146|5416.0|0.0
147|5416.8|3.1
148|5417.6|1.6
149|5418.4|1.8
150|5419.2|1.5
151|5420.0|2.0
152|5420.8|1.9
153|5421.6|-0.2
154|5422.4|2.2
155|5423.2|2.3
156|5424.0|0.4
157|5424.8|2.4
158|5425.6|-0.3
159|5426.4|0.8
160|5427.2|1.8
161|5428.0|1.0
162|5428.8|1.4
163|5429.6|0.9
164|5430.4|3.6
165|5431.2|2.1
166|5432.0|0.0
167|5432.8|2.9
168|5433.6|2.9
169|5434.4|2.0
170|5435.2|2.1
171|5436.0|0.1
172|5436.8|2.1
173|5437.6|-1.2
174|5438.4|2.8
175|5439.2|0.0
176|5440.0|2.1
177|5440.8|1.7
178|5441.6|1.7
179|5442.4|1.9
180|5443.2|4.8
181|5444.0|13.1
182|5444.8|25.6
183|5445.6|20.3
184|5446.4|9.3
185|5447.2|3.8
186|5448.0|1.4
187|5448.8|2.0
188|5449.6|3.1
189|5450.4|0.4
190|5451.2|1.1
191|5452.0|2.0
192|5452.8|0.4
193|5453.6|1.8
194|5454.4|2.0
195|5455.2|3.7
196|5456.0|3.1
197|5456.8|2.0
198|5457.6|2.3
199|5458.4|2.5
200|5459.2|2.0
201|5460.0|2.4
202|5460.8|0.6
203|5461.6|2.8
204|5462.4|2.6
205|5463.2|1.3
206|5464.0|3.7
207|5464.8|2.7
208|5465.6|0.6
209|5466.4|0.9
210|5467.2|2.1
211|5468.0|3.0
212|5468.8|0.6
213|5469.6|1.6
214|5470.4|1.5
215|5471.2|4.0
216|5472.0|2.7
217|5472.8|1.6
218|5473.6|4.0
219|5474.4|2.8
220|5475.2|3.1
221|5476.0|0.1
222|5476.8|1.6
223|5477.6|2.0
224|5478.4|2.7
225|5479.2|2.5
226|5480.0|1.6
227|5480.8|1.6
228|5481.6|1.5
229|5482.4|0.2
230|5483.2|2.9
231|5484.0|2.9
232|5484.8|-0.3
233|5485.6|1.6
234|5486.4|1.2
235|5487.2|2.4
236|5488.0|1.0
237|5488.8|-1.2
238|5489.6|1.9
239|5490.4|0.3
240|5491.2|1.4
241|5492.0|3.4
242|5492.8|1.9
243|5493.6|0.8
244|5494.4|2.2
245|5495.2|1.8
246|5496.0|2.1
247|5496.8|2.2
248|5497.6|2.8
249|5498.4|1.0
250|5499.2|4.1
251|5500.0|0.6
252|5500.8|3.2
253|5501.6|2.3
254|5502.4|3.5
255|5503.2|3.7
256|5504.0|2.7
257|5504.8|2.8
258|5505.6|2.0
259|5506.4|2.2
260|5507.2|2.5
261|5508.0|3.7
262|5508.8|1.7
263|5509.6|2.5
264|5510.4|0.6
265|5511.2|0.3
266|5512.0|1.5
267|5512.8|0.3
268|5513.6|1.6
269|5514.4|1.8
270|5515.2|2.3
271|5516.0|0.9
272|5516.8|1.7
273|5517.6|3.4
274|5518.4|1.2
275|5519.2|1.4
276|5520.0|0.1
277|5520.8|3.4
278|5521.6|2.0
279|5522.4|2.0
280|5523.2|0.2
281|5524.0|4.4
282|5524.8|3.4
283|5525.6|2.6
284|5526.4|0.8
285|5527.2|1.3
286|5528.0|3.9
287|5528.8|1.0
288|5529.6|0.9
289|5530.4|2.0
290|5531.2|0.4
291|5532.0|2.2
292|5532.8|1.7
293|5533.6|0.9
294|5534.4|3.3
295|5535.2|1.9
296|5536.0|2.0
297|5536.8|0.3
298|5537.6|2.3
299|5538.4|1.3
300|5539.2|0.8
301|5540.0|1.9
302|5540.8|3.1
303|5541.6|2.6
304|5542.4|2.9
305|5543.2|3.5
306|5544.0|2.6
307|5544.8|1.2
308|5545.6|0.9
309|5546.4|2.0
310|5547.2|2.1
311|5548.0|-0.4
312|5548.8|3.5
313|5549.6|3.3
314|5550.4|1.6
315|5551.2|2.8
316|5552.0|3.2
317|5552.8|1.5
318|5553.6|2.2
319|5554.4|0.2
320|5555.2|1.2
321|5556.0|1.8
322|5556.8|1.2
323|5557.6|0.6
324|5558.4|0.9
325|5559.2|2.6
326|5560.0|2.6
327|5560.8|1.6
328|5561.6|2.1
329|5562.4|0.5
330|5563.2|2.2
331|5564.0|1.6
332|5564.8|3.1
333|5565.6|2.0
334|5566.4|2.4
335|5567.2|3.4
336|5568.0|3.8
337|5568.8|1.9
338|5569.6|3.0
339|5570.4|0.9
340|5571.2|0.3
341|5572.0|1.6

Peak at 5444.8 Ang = [O III] 5007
